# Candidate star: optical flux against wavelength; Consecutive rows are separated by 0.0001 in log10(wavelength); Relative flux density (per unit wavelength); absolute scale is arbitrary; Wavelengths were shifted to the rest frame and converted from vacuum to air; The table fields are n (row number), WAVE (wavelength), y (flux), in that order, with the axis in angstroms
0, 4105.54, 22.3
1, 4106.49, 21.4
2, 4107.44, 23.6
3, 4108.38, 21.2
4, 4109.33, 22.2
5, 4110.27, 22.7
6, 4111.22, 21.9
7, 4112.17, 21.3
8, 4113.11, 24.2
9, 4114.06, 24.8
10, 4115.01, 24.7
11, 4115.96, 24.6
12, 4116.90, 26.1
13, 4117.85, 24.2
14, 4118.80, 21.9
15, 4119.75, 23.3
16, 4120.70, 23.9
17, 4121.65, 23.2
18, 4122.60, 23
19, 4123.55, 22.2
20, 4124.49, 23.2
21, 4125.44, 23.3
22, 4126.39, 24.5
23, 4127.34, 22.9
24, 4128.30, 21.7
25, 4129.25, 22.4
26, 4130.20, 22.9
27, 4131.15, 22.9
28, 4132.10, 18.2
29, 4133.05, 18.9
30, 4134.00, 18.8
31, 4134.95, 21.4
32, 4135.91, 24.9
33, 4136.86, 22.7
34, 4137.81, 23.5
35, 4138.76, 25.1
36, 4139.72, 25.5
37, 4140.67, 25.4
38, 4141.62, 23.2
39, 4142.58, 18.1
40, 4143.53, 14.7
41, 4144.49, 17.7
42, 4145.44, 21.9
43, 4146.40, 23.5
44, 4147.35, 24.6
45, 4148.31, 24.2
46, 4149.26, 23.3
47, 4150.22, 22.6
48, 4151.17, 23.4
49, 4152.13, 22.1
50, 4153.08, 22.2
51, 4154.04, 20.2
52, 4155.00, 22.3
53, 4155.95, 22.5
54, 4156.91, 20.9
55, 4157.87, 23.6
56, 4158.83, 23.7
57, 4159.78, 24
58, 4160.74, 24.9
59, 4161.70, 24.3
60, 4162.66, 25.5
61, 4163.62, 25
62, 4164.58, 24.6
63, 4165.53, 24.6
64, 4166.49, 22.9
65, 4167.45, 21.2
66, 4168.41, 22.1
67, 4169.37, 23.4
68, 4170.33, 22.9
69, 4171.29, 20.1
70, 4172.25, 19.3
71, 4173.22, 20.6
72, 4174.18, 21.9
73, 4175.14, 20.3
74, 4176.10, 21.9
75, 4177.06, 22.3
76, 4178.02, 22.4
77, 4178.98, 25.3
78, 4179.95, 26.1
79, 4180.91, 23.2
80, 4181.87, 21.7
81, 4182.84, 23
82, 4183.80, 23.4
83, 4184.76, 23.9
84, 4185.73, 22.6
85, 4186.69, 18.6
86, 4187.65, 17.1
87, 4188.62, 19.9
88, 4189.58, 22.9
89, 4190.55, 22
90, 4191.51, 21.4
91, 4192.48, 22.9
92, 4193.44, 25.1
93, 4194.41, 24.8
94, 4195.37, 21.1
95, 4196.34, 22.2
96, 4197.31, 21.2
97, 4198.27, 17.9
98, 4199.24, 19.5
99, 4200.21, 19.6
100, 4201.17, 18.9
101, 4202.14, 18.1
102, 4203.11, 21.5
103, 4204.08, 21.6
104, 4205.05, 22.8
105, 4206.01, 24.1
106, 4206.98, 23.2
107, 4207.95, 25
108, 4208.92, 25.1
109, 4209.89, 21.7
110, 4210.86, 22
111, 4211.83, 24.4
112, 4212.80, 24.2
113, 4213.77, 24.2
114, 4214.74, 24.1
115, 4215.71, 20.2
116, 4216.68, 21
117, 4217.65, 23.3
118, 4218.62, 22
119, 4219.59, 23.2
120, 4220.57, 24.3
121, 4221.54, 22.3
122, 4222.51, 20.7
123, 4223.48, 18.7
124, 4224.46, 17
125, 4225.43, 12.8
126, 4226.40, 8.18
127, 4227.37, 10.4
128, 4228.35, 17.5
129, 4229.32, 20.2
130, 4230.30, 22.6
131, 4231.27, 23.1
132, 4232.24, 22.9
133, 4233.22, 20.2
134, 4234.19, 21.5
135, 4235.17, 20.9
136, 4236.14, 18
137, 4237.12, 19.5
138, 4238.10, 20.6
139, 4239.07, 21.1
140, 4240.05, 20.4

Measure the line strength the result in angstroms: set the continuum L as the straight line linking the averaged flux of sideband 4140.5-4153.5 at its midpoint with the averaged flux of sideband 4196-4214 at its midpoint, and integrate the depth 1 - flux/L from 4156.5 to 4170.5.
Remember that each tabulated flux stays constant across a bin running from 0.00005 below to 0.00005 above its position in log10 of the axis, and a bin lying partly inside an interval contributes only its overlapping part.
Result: -1.1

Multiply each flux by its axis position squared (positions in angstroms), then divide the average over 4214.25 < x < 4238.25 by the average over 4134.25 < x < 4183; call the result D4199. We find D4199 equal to 0.90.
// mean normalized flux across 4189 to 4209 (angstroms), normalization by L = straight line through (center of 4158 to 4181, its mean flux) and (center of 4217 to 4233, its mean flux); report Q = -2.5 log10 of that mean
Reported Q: -0.04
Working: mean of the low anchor 23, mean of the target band 21.9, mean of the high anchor 19.4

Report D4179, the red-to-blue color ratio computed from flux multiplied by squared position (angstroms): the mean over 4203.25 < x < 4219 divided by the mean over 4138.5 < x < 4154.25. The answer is 1.1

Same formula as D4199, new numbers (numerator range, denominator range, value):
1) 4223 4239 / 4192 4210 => 0.85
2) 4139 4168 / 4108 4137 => 1.02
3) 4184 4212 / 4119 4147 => 1.01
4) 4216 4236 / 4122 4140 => 0.91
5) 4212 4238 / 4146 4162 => 0.90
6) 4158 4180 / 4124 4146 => 1.07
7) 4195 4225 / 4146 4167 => 0.95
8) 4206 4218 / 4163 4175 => 1.06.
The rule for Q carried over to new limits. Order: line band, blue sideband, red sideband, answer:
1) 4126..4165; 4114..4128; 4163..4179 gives 0.02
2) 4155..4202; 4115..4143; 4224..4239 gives -0.08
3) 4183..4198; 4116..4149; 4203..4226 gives 0.01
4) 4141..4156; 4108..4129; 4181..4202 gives 0.04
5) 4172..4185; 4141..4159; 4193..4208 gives -0.04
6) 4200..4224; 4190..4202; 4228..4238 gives -0.06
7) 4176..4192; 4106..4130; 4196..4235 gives -0.03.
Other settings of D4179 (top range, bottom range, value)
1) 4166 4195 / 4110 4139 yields 1.00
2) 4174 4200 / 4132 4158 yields 1.02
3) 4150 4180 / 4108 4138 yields 1.02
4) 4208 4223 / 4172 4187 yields 1.04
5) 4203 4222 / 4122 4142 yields 1.05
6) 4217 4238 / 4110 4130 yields 0.88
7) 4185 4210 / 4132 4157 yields 1.01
